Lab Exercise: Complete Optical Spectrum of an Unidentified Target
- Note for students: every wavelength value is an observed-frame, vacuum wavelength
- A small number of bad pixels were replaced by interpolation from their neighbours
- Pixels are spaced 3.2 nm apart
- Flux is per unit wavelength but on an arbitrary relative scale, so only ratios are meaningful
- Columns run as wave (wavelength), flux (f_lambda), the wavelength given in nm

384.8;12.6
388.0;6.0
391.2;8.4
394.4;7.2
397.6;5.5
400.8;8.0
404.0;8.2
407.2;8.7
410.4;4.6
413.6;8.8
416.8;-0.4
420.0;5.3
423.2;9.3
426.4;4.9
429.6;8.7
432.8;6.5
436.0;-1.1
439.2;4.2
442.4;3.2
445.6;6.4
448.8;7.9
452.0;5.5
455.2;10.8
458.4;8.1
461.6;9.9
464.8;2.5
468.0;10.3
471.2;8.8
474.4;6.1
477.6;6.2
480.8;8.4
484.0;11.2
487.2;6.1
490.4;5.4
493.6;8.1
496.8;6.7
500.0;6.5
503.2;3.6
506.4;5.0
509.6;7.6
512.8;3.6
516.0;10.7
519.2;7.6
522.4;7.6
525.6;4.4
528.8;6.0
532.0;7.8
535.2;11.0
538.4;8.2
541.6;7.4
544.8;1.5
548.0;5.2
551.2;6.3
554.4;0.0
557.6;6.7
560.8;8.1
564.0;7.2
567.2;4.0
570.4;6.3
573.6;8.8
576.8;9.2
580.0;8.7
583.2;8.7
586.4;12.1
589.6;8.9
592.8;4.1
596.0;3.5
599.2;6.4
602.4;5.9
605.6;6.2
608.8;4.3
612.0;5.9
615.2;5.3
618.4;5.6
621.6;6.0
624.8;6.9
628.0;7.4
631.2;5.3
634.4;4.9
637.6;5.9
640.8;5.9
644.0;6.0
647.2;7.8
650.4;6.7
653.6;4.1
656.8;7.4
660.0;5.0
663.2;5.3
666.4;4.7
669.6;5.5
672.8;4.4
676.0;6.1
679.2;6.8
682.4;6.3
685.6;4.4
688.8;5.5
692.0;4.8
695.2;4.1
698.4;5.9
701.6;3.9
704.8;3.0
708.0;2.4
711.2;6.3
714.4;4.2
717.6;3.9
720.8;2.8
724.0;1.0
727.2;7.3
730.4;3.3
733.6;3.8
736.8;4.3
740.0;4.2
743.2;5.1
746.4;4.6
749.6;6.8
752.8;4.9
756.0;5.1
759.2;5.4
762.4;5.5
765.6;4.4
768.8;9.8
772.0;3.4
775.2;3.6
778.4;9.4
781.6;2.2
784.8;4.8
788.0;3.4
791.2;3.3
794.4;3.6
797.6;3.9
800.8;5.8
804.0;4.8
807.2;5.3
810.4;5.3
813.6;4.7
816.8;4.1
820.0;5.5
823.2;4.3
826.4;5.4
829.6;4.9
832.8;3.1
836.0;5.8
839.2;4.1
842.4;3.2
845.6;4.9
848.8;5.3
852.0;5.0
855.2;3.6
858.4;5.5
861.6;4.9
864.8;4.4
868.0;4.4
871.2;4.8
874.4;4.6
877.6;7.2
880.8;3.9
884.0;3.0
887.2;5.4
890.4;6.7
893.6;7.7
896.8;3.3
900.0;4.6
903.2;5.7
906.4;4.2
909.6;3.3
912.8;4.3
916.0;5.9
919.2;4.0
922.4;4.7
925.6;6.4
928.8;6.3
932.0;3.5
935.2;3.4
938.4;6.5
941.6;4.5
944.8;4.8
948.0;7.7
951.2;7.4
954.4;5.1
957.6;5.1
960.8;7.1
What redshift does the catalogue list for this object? 0.17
